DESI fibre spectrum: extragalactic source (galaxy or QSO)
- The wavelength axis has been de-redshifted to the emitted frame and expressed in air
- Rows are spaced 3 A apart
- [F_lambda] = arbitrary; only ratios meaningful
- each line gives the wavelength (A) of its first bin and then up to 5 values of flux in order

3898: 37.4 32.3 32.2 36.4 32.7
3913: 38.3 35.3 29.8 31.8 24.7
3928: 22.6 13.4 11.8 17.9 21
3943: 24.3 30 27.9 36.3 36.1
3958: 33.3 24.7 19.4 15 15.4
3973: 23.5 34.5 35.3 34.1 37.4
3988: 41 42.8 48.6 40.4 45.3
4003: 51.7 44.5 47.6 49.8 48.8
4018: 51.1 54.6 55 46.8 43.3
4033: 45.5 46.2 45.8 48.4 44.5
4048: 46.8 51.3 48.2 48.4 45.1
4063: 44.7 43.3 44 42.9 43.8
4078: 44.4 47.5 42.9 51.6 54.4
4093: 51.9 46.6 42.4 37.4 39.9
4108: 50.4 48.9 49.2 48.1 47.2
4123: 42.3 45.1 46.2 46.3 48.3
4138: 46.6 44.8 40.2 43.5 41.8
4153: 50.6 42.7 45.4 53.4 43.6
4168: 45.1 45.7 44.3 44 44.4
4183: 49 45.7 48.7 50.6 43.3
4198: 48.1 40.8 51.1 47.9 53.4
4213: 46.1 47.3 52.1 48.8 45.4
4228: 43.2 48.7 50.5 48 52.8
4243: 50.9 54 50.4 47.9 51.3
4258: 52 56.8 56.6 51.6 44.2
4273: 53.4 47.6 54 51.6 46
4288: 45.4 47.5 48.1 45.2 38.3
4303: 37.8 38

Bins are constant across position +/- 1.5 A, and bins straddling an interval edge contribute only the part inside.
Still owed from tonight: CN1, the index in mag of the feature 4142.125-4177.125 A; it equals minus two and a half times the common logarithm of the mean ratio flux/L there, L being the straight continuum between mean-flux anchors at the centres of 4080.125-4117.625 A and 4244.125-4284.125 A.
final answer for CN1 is 0.084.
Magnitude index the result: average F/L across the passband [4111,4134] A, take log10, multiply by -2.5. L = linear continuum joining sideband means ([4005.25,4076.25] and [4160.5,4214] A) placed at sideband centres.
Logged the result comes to 0.011 mag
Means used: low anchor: 47.1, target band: 46.6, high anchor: 47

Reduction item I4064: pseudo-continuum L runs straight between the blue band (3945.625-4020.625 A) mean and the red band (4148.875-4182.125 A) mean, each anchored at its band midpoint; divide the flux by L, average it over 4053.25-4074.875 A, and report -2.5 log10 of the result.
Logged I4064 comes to -0.107 mag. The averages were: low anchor 36.9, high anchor 45.7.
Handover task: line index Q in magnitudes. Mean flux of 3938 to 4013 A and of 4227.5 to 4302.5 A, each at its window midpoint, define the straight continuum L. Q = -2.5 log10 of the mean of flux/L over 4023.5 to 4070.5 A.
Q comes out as -0.22 mag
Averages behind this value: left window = 34.2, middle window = 46.5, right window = 49.4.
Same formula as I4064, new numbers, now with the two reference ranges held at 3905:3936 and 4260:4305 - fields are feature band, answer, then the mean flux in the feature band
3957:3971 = 0.37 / 21.4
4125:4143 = -0.16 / 46.1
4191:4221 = -0.10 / 48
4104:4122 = -0.23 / 47.4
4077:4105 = -0.24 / 46.2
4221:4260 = -0.09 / 49.6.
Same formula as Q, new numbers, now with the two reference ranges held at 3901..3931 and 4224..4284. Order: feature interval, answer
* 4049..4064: -0.219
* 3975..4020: -0.226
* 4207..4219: -0.024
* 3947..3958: -0.014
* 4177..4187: 0.006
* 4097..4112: -0.050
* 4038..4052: -0.230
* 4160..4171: -0.040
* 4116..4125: -0.074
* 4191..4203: 0.034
